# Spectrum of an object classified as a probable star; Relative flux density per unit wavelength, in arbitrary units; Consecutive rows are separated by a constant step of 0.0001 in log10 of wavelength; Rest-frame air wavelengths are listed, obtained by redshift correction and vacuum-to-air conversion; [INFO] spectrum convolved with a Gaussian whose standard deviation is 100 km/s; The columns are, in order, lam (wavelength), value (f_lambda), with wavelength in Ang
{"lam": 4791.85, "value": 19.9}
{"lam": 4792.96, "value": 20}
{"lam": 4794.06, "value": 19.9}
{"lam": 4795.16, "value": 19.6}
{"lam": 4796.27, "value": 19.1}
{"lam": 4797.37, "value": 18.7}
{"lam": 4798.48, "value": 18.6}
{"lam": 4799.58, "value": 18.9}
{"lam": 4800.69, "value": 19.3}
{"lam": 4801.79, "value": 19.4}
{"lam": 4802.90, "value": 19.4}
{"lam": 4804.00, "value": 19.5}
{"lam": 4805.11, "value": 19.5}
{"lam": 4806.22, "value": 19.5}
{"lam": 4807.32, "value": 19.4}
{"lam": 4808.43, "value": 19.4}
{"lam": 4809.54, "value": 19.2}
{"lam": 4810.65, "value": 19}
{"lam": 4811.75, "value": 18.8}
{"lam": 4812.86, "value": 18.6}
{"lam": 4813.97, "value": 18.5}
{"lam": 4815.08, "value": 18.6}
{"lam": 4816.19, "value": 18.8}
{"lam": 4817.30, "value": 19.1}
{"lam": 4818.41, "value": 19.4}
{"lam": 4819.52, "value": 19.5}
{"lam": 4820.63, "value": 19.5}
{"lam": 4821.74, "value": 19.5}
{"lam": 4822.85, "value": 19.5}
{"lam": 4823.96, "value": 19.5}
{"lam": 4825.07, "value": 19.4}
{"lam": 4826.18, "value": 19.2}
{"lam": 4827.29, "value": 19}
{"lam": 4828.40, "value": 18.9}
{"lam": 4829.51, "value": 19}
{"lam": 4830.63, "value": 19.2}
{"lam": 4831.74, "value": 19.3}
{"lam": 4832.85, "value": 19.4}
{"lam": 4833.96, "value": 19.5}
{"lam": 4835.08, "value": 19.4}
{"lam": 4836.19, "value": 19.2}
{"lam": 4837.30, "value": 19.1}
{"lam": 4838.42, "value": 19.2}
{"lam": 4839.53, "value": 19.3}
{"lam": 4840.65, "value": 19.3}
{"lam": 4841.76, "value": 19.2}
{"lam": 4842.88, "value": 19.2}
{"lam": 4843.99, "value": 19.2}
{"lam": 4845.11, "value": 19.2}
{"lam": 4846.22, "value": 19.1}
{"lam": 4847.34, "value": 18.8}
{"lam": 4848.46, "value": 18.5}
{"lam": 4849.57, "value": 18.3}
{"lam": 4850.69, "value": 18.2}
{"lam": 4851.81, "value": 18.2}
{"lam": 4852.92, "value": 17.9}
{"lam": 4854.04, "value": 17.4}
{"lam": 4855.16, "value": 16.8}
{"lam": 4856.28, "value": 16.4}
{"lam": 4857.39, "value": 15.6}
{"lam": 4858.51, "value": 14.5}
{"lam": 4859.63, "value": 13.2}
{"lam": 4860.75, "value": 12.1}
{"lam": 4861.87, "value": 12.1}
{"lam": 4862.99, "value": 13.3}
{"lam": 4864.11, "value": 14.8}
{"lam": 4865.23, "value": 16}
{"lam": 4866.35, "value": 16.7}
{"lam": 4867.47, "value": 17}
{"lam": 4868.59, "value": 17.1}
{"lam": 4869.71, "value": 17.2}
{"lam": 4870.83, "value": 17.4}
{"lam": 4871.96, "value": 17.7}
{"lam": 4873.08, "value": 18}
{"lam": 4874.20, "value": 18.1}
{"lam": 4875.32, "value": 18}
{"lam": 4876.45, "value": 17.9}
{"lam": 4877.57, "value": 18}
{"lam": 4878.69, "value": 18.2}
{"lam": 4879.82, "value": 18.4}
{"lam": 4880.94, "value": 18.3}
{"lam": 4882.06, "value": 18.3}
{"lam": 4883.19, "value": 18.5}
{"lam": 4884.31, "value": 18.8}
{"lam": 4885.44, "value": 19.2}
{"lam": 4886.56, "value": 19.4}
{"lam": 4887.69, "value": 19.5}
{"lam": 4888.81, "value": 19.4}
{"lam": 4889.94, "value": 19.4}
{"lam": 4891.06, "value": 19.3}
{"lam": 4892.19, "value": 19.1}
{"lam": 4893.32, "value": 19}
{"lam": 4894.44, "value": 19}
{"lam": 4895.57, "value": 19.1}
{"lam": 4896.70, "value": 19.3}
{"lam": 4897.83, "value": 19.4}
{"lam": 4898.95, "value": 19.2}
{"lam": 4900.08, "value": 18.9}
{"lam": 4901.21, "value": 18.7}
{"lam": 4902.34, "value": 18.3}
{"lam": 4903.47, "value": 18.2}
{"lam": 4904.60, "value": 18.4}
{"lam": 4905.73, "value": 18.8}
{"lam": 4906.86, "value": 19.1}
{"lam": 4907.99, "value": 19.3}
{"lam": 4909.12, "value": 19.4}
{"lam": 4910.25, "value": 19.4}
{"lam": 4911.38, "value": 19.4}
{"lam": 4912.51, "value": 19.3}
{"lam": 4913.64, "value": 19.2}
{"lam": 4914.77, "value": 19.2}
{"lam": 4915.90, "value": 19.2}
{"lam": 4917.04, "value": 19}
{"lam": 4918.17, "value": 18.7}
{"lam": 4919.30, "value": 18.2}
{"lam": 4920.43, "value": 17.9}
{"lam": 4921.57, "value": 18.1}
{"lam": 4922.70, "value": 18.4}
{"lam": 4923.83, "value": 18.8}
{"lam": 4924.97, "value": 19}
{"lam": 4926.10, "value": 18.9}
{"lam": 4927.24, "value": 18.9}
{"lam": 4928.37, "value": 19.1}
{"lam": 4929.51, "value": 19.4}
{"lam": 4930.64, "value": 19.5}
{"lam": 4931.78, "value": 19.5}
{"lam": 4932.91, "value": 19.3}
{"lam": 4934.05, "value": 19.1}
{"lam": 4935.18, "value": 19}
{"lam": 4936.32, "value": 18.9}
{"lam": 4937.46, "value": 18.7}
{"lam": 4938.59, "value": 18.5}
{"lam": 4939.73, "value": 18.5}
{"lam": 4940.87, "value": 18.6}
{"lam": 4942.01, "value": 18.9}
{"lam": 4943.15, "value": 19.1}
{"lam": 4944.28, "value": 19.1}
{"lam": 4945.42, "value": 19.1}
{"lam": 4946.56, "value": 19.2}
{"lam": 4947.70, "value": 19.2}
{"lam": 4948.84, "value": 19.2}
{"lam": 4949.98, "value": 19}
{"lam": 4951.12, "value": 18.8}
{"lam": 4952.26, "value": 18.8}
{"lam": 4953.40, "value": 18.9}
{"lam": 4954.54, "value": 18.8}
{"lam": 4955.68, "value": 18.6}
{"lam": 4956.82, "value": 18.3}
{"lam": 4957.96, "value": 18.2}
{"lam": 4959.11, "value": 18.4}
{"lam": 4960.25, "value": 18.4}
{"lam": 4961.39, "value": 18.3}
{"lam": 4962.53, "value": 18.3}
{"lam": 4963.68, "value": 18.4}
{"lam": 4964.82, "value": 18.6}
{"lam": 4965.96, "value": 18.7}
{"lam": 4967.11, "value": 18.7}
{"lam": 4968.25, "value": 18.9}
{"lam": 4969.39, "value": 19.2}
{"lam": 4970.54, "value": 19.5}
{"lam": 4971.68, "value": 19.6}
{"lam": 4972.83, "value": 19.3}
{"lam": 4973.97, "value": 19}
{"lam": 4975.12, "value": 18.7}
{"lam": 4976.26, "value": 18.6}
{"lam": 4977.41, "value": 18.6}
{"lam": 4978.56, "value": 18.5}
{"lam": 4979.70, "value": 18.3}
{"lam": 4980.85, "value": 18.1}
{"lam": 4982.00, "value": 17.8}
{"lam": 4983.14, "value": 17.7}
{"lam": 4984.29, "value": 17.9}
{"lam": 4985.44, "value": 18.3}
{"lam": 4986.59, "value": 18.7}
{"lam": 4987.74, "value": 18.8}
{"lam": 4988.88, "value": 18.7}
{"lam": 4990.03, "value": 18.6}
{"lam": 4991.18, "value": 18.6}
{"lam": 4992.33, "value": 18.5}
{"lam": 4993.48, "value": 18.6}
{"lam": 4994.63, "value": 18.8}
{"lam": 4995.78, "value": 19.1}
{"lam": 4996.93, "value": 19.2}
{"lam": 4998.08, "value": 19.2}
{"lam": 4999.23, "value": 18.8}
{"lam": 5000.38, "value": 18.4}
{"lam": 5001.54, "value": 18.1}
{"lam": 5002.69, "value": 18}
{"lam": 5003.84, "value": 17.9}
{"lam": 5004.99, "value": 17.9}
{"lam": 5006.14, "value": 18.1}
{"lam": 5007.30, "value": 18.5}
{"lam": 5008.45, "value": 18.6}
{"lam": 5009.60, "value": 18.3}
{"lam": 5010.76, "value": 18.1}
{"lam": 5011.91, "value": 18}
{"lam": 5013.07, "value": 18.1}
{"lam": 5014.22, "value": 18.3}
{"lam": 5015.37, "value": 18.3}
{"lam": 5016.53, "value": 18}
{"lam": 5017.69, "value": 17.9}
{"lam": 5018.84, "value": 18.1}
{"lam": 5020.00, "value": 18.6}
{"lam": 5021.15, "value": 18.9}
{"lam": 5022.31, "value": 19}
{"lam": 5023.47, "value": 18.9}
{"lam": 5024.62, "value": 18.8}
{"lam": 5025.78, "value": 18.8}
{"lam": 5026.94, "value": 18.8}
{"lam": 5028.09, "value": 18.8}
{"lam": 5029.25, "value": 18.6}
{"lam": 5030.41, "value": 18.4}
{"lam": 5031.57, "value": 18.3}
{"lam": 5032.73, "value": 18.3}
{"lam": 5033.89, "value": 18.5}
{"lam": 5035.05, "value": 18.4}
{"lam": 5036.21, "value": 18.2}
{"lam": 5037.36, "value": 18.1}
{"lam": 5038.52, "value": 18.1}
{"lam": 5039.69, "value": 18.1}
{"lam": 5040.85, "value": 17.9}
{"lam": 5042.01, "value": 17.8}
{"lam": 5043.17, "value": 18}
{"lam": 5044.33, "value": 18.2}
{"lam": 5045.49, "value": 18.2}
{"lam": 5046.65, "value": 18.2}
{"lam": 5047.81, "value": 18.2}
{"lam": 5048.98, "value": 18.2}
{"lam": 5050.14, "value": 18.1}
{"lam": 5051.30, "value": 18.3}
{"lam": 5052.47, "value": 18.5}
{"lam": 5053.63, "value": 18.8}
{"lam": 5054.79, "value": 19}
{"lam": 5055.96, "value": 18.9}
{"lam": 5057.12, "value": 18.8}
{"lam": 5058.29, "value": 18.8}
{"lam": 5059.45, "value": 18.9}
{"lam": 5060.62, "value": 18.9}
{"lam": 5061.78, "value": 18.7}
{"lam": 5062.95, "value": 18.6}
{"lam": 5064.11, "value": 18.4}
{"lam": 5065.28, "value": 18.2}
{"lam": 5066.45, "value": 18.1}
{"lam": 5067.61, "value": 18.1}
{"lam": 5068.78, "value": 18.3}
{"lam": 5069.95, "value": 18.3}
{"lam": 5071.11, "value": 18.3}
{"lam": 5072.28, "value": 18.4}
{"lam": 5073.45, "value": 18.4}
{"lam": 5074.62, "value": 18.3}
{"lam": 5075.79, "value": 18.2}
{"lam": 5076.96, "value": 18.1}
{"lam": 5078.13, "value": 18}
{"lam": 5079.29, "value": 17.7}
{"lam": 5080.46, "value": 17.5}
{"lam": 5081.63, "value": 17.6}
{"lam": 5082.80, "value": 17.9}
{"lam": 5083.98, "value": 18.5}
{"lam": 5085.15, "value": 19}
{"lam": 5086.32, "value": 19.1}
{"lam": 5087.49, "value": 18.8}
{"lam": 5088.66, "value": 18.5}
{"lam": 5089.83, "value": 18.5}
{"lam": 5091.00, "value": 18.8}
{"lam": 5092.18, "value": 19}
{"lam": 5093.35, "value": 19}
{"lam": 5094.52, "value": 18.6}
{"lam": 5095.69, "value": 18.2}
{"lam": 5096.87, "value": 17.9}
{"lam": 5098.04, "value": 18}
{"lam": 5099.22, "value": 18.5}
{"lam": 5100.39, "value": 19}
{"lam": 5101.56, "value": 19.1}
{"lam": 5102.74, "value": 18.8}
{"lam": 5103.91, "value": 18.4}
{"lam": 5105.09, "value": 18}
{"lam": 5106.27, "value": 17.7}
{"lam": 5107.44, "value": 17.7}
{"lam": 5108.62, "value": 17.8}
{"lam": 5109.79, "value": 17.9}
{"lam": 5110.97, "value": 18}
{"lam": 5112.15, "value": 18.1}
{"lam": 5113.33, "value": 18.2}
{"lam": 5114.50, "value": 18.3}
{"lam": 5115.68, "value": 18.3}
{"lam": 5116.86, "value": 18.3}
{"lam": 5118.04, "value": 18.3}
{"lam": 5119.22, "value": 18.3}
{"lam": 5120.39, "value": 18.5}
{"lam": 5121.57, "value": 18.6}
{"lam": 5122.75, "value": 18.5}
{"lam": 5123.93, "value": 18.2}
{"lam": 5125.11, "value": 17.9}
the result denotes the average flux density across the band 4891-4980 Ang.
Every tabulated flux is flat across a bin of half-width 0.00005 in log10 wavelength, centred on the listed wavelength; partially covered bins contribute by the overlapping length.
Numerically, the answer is 18.9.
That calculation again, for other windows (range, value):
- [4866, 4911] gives 18.6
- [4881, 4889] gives 19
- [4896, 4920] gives 19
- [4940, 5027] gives 18.6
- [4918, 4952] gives 18.9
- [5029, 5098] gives 18.4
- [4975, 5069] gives 18.4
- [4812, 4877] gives 18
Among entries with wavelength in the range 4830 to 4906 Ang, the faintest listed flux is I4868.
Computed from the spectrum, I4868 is 12.1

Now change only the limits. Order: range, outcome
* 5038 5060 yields 17.8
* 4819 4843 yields 18.9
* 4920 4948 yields 17.9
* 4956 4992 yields 17.7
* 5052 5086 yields 17.5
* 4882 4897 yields 18.3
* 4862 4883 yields 13.3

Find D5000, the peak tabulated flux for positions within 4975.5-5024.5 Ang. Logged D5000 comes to 19.2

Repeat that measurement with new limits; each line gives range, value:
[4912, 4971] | 19.5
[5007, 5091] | 19.1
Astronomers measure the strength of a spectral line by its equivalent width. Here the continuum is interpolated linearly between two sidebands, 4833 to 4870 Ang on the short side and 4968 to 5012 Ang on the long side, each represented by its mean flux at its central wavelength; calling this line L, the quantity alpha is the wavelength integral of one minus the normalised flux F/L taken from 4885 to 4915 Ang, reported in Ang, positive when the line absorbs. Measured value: -2.3 Ang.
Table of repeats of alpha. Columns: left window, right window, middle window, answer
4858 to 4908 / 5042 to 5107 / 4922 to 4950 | -1.65 Ang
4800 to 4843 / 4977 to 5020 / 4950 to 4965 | 0.02 Ang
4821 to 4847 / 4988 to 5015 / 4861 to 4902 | 2.31 Ang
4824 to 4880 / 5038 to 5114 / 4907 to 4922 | -0.89 Ang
